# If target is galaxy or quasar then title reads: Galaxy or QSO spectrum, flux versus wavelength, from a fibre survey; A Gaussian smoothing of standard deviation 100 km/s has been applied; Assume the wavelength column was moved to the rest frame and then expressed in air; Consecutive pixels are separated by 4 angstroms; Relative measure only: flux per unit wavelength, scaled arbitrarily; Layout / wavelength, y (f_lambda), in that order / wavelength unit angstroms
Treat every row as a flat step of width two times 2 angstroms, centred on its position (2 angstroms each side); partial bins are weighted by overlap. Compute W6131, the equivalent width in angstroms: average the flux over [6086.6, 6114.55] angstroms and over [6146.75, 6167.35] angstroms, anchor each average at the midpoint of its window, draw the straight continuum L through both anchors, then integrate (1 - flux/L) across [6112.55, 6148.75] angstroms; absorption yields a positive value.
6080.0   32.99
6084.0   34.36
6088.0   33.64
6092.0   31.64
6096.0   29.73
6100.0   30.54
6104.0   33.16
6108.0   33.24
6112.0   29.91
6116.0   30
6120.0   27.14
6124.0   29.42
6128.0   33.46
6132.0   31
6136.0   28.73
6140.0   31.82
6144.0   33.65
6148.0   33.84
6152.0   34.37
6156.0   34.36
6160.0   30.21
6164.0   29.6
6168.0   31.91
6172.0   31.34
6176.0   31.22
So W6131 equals 1.3 angstroms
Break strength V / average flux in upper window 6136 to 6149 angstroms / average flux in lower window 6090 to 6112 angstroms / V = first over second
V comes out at 1.03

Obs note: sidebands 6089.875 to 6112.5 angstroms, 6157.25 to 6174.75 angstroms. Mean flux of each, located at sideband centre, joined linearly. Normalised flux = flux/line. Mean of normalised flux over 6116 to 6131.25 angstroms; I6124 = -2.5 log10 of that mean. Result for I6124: 0.04 mag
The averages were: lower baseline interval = 31.5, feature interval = 30.1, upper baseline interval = 30.9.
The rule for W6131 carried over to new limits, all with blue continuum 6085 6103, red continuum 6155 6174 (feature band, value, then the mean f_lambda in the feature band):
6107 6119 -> 0.39 angstroms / 30.5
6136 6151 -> -0.56 angstroms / 32.6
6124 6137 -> 0.21 angstroms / 31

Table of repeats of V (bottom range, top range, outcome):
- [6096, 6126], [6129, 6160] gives 1.07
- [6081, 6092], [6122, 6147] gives 0.94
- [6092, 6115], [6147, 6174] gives 1.03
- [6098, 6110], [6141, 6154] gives 1.05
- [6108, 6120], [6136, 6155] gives 1.10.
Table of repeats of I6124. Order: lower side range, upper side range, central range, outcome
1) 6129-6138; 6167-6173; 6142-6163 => -0.07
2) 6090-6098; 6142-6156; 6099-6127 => 0.04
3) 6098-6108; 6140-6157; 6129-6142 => 0.09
